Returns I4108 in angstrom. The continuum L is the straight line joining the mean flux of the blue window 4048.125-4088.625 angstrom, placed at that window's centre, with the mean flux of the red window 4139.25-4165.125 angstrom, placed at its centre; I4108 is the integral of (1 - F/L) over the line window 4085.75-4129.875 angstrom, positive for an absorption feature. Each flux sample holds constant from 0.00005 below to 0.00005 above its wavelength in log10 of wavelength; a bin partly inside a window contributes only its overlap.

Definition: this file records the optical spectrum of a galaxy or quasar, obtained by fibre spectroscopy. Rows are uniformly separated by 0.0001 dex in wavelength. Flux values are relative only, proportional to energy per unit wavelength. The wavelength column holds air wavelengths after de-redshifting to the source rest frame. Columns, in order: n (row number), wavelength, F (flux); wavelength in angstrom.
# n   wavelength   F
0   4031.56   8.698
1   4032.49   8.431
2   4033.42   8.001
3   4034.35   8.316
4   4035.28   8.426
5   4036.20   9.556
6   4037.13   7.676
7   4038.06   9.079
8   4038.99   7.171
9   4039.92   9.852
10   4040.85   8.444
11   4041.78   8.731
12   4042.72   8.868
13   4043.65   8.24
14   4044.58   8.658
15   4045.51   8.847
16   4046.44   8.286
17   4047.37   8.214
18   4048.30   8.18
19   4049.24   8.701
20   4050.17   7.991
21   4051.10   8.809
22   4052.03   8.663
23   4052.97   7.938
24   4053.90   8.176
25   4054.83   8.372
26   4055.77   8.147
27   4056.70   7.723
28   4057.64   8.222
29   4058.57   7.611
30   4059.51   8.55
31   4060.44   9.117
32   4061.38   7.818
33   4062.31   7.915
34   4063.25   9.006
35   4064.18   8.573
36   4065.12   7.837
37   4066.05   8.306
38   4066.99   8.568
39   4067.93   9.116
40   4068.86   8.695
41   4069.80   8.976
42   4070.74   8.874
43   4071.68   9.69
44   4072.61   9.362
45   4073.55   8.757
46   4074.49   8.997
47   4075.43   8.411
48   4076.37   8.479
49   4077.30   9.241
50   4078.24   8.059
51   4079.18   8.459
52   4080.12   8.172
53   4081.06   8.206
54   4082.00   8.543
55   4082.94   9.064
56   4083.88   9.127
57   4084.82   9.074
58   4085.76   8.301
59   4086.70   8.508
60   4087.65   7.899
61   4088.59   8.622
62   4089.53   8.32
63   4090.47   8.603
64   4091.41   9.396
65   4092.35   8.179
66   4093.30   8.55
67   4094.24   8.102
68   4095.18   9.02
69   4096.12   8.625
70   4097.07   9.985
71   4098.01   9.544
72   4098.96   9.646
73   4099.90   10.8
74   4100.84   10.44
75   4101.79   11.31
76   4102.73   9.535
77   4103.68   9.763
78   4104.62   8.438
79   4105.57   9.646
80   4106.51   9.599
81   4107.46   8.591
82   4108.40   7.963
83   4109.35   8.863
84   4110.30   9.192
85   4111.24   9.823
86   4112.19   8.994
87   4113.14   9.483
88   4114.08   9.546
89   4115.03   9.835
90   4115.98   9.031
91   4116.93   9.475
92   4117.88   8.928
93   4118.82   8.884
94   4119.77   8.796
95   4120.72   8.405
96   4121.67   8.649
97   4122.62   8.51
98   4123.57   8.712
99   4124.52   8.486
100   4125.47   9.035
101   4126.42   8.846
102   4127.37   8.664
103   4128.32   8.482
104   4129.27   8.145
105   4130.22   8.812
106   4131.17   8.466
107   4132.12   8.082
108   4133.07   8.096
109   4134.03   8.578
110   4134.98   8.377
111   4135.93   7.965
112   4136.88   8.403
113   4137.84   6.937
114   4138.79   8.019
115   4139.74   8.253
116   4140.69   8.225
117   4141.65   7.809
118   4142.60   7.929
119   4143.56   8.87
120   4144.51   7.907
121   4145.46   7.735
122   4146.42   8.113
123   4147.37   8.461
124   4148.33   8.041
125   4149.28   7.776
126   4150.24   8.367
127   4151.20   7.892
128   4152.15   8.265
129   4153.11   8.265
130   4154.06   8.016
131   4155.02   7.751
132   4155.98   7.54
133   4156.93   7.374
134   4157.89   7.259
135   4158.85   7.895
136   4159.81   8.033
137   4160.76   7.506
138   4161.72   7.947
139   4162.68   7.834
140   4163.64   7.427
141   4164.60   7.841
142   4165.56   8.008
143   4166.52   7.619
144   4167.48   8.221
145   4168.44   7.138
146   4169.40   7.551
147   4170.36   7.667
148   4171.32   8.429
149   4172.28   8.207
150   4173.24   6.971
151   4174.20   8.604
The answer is -4.2 angstrom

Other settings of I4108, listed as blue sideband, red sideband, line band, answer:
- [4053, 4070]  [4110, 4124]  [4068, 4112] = -1.3 angstrom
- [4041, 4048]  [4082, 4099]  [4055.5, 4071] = 0.4 angstrom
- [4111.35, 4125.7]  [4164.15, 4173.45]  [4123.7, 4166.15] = 1.4 angstrom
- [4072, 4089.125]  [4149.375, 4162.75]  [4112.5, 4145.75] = -1.6 angstrom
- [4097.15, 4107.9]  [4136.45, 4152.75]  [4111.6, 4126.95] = 0.2 angstrom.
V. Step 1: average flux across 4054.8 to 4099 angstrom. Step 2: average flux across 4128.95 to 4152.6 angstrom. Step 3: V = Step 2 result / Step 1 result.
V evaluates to 0.9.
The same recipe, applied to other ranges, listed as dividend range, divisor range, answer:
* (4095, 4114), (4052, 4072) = 1.12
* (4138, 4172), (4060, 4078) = 0.91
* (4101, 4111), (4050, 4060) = 1.14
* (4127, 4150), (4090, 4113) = 0.88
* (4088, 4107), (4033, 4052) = 1.09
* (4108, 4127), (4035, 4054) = 1.05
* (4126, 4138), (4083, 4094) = 0.97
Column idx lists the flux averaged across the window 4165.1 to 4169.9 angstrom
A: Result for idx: 7.7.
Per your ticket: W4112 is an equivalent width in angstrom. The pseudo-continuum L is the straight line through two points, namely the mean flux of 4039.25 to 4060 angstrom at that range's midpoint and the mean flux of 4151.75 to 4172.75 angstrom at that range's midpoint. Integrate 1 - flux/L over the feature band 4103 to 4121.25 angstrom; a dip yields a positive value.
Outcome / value -2.4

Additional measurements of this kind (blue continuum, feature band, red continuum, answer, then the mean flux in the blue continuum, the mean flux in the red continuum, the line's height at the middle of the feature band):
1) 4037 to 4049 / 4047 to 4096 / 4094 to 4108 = 2.7 angstrom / 8.5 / 9.56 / 9.02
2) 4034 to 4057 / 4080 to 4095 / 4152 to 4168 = -0.6 angstrom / 8.45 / 7.8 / 8.21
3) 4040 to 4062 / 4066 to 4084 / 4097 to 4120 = 0.1 angstrom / 8.38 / 9.44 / 8.83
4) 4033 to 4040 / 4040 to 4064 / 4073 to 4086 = 0.3 angstrom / 8.45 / 8.65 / 8.52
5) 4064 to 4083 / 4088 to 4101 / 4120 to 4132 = -0.7 angstrom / 8.68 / 8.59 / 8.64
